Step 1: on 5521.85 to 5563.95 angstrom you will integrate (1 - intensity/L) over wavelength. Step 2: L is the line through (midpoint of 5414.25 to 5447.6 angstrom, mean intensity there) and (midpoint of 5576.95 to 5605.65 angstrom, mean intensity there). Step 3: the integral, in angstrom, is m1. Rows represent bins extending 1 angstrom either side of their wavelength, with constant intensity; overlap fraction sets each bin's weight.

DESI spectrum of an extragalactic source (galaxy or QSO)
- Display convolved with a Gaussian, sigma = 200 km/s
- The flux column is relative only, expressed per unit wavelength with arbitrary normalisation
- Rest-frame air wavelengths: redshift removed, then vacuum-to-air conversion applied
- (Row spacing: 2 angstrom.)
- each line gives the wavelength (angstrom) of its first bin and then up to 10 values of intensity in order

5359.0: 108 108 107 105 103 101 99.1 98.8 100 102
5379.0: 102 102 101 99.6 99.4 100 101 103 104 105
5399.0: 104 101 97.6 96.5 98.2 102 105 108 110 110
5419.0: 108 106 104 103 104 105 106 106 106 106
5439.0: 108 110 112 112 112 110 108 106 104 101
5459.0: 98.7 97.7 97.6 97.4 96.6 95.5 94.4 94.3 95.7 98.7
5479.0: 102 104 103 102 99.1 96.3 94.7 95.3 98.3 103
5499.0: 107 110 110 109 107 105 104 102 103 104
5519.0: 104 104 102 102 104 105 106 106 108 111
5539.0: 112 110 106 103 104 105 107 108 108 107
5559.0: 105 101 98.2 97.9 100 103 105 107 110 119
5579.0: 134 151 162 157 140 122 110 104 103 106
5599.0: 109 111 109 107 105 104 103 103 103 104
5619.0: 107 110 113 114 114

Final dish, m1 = 4.56 angstrom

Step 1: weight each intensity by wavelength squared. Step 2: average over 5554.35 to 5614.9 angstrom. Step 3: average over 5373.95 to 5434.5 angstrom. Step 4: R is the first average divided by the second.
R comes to 1.2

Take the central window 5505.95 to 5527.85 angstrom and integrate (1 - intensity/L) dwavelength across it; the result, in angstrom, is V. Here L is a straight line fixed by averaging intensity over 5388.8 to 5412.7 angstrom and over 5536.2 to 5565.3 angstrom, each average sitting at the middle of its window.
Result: 0.2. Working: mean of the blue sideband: 102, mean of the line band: 104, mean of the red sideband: 106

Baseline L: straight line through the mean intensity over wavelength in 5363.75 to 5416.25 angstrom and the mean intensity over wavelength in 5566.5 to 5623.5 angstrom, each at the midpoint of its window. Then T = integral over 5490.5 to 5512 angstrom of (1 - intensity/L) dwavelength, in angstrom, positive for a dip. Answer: 0.93 angstrom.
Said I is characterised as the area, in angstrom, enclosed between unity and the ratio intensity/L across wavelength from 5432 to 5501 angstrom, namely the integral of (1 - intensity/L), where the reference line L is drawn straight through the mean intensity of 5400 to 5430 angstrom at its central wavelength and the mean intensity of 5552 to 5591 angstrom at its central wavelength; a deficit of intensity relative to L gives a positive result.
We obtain 3.84 angstrom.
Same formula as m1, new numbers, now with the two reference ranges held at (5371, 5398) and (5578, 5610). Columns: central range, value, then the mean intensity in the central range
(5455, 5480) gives 2.6 angstrom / 97.7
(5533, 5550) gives 1.3 angstrom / 107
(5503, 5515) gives 0.8 angstrom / 106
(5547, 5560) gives 1.2 angstrom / 106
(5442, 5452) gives -0.3 angstrom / 111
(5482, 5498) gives 1.8 angstrom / 99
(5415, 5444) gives -0.4 angstrom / 107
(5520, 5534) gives 1.3 angstrom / 104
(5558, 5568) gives 1.5 angstrom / 100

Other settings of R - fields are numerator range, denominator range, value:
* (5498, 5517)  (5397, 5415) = 1.08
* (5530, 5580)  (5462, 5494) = 1.13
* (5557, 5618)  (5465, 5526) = 1.15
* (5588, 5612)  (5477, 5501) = 1.11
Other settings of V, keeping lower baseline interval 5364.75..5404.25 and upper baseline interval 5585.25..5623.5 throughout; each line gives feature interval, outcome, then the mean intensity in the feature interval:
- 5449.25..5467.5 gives 0.5 angstrom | 101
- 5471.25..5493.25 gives 1.4 angstrom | 98.6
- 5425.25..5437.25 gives -0.2 angstrom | 105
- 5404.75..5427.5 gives -0.5 angstrom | 105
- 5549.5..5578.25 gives 0.7 angstrom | 106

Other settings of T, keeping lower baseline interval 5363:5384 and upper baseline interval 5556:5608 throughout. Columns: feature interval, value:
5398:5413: 0.37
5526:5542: 0.57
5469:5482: 1.21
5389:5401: 0.01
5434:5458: -0.39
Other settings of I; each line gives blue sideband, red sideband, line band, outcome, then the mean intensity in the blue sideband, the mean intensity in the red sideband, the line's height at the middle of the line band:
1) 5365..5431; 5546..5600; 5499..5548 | 2.2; 103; 114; 111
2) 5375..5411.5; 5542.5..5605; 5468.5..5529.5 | 3.6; 101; 113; 108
